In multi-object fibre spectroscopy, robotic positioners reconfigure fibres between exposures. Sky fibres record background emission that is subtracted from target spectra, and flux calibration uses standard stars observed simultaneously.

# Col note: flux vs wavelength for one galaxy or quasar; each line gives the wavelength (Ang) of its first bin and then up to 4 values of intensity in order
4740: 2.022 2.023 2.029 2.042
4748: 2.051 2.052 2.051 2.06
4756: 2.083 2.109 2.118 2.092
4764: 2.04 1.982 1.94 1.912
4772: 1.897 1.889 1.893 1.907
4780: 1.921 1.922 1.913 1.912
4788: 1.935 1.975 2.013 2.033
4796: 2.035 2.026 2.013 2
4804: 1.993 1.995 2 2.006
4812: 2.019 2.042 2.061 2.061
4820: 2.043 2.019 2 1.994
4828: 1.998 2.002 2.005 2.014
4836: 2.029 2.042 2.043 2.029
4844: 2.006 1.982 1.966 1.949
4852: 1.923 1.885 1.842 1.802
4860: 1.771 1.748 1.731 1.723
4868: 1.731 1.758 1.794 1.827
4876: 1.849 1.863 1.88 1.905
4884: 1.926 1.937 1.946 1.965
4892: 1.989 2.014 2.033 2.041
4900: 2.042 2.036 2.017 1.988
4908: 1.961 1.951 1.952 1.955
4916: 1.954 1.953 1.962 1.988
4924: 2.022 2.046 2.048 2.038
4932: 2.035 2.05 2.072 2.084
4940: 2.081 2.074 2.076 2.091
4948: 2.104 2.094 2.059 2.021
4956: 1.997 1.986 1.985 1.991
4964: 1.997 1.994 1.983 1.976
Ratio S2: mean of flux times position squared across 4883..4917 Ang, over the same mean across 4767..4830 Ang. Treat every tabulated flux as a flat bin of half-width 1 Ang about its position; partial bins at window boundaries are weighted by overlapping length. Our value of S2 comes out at 1.04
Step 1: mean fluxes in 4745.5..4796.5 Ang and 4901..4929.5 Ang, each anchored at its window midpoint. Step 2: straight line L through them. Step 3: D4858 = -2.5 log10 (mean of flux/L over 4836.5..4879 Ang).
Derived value 0.07 mag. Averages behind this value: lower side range 1.99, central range 1.87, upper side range 1.99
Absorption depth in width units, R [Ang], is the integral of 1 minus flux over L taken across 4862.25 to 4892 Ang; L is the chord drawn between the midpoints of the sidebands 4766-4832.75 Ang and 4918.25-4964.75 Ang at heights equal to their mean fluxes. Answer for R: 2.4 Ang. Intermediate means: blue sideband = 1.98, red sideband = 2.04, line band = 1.85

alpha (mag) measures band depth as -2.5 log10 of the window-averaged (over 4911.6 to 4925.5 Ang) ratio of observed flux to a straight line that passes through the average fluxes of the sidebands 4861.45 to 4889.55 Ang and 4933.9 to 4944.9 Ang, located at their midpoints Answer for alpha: 0.01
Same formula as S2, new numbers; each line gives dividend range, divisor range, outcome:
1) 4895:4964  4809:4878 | 1.09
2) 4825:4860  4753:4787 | 1.03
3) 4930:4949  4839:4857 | 1.10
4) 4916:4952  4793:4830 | 1.07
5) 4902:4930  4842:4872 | 1.10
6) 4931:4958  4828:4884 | 1.13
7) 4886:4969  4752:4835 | 1.07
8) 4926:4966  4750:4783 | 1.11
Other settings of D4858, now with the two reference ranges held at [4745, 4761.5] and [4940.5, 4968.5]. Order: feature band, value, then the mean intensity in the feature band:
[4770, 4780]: 0.09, 1.9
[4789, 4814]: 0.03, 2.01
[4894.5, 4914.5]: 0.02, 2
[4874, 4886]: 0.09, 1.88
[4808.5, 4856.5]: 0.03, 2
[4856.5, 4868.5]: 0.17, 1.76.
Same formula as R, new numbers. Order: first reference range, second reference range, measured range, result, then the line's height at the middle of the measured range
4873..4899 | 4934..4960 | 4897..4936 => -0.13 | 2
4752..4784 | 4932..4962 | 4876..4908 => 1.00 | 2.03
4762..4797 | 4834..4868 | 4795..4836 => -1.90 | 1.93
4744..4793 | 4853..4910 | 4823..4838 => -0.56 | 1.94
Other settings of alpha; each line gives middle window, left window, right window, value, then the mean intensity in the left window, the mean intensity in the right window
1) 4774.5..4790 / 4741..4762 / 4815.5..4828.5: 0.07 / 2.06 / 2.02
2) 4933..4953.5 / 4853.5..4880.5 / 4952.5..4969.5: -0.06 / 1.8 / 2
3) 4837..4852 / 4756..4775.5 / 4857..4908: -0.04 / 2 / 1.89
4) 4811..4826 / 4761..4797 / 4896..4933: -0.03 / 1.96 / 2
